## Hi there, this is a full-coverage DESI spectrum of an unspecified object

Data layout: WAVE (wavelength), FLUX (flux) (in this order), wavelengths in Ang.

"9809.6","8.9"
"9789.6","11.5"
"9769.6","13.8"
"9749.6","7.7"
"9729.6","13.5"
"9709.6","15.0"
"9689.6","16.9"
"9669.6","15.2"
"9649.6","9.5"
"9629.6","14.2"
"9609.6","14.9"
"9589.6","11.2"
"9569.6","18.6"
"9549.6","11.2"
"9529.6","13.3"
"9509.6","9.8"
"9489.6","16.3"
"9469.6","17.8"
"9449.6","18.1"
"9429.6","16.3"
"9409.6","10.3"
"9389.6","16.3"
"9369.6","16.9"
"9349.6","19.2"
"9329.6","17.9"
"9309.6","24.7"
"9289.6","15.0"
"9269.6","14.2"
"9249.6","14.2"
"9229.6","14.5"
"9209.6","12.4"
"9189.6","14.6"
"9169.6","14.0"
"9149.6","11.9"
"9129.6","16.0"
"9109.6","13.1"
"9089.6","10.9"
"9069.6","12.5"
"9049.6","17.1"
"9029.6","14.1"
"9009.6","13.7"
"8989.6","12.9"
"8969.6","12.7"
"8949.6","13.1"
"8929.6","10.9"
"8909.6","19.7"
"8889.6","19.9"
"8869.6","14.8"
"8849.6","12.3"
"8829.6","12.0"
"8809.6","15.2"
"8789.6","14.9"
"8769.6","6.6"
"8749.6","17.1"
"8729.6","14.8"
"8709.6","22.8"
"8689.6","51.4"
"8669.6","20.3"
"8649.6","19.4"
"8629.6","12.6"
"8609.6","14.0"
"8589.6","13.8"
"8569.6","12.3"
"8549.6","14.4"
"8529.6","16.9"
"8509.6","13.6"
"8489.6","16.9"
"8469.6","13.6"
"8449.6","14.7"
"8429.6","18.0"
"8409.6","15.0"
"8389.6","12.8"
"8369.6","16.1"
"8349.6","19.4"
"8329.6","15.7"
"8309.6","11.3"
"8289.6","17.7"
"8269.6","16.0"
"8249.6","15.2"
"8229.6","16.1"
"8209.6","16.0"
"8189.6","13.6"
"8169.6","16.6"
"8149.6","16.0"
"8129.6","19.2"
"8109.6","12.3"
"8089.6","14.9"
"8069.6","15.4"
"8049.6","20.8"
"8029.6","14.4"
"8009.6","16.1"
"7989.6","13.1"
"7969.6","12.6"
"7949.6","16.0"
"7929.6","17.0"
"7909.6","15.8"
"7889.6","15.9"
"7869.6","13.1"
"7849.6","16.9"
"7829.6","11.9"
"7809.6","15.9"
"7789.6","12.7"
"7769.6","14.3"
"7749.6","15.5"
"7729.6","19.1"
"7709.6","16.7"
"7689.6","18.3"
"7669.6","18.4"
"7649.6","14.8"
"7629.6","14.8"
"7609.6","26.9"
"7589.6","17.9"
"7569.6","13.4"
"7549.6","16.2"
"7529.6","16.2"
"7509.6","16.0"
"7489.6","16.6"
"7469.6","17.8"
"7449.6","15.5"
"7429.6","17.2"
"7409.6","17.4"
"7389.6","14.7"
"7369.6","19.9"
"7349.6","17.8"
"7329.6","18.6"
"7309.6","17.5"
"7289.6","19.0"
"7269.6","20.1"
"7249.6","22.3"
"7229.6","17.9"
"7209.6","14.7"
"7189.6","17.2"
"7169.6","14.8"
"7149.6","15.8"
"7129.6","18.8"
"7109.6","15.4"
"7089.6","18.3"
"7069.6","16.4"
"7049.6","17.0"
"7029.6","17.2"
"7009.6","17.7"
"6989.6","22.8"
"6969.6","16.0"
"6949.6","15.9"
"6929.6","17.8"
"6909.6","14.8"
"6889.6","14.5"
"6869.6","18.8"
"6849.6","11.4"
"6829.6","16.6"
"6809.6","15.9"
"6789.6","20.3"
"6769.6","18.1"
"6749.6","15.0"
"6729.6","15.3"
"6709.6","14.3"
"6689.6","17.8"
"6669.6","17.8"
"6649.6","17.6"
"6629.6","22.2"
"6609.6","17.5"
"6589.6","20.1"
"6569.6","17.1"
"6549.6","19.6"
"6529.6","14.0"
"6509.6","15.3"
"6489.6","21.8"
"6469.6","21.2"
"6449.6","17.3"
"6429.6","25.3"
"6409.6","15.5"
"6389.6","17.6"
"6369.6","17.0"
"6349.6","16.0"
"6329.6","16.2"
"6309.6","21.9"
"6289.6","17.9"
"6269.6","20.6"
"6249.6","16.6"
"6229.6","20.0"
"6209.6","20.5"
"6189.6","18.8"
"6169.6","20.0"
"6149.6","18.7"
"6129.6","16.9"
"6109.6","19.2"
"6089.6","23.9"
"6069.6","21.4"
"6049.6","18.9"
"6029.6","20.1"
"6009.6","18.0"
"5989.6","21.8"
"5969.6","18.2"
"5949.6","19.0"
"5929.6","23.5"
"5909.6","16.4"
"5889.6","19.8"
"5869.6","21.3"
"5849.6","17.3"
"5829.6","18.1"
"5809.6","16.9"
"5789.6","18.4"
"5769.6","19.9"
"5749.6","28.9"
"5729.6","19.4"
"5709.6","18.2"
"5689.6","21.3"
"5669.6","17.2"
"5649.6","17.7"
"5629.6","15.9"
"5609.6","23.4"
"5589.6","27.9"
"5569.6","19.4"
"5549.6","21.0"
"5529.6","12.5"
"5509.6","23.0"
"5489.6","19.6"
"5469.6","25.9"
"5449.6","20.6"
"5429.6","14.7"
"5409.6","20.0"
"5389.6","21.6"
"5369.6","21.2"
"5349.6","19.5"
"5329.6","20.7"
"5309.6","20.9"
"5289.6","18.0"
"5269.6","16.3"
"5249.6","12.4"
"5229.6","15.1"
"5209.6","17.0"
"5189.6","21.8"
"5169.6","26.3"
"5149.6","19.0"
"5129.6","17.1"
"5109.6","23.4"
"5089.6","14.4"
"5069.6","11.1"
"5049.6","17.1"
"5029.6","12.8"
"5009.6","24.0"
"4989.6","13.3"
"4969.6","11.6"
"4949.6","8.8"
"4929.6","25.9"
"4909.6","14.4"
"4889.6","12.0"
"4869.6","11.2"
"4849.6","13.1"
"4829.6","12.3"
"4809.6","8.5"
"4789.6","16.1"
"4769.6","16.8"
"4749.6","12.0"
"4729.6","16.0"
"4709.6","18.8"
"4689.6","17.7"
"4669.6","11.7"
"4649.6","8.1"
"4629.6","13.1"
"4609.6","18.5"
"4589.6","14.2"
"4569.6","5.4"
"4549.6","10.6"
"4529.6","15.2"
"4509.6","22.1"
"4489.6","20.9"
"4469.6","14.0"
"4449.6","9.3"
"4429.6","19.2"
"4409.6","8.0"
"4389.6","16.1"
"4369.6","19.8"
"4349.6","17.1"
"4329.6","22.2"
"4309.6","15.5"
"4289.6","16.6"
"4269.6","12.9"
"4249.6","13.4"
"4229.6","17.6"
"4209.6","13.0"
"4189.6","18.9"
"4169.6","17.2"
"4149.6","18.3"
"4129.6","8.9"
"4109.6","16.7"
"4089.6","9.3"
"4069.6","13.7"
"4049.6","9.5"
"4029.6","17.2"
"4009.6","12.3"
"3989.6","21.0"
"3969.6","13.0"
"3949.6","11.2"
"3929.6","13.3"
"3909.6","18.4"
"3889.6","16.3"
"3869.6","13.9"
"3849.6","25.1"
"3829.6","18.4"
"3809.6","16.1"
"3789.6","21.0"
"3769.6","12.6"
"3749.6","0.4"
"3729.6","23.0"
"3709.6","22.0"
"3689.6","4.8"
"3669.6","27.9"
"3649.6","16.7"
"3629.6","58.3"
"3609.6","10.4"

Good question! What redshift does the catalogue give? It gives 0.32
